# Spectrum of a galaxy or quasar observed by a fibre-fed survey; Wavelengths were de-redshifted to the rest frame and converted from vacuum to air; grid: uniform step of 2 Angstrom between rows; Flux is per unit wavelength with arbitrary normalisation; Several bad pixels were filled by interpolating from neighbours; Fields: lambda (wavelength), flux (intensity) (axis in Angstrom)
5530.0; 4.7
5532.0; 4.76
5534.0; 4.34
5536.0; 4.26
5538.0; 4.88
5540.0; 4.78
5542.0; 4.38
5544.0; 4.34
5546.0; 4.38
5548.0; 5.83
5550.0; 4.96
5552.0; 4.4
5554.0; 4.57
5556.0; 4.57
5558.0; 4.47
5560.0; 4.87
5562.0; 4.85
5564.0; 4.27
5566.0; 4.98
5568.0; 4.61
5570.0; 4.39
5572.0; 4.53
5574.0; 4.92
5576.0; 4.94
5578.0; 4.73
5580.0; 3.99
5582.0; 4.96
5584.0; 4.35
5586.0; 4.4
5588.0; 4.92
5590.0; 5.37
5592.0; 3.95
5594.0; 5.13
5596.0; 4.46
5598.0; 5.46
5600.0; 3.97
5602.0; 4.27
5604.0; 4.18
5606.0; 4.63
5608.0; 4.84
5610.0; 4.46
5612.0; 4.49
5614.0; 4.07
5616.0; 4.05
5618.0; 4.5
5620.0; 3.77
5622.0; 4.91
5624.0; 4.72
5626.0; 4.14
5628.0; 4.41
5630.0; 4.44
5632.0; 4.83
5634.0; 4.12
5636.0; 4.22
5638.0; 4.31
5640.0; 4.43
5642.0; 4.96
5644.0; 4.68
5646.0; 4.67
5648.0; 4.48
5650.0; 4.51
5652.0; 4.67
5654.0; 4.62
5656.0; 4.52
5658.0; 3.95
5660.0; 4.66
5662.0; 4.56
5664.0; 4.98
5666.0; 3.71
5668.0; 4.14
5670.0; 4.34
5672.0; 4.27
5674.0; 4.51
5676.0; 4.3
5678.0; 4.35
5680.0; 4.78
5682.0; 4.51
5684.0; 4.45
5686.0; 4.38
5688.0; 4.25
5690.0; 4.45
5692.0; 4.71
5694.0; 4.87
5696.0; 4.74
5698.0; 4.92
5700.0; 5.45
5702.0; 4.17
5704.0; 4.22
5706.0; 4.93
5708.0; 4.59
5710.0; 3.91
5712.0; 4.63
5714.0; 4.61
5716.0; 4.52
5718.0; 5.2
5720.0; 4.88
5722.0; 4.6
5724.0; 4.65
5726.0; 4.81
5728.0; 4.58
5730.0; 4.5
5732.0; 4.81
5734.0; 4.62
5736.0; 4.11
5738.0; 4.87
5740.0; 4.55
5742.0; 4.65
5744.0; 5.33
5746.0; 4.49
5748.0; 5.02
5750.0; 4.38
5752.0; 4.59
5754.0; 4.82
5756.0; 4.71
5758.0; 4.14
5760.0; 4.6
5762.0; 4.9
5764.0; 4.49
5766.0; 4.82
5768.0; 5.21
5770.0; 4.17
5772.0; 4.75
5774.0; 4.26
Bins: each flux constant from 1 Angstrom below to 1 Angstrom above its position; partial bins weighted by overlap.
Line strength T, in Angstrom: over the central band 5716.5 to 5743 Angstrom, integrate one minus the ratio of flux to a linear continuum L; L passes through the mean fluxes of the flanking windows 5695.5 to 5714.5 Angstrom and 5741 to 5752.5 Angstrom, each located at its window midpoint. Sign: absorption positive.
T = 0.10 Angstrom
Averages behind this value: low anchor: 4.61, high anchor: 4.75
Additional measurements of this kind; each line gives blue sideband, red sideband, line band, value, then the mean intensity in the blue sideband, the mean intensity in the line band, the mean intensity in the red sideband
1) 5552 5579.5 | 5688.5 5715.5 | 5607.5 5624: 0.9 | 4.65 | 4.39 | 4.62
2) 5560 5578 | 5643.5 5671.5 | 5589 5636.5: 1.1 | 4.7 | 4.48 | 4.46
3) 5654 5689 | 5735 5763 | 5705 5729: -0.6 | 4.4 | 4.66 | 4.65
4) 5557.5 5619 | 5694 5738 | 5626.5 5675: 1.7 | 4.58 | 4.45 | 4.65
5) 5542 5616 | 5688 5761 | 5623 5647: 0.7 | 4.61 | 4.49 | 4.65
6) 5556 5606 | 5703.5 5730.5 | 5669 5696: 0.8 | 4.62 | 4.48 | 4.63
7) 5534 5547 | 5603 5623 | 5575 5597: -1.1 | 4.49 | 4.65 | 4.39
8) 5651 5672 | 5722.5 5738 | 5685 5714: -0.5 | 4.41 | 4.59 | 4.6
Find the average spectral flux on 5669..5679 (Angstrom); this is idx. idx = 4.35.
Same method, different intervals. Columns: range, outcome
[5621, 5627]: 4.59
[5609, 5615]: 4.34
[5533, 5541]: 4.56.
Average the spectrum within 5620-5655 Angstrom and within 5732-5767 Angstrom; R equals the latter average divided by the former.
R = 1.0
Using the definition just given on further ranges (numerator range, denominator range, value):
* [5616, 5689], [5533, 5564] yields 0.96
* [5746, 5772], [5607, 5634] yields 1.05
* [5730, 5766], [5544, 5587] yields 1.00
